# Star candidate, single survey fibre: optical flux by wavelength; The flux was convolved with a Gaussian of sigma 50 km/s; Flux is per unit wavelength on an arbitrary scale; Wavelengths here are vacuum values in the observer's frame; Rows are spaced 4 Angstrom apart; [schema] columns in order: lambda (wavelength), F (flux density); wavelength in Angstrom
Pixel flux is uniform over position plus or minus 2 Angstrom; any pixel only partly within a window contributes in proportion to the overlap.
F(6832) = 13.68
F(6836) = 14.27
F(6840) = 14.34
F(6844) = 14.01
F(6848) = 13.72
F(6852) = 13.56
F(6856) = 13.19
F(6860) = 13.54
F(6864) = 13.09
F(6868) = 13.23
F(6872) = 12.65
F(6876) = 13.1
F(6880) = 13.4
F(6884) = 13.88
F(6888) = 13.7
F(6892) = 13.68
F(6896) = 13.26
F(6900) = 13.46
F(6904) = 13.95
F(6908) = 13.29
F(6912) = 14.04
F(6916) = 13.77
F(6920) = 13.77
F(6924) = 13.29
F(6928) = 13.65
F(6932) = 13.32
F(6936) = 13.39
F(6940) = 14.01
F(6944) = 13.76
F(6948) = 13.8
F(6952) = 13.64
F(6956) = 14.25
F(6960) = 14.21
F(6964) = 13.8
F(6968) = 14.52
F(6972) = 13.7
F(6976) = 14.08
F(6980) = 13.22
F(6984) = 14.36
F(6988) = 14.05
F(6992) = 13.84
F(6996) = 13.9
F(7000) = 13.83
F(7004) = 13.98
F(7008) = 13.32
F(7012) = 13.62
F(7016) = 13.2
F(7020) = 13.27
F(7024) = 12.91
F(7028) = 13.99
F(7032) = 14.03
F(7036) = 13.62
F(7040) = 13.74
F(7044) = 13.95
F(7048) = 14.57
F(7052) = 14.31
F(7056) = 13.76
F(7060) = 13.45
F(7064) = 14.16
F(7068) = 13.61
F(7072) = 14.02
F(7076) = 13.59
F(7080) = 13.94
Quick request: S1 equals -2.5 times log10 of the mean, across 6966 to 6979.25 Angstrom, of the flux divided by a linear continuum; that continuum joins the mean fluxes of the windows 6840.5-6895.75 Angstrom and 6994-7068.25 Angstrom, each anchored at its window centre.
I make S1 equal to -0.03 mag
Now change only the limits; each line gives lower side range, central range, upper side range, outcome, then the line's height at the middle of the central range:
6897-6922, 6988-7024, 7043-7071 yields 0.02 mag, 13.9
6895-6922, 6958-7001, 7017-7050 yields -0.02 mag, 13.7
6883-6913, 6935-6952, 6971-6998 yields 0.00 mag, 13.8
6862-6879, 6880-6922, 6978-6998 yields -0.03 mag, 13.3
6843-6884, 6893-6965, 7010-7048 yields -0.02 mag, 13.5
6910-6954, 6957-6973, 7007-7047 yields -0.03 mag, 13.6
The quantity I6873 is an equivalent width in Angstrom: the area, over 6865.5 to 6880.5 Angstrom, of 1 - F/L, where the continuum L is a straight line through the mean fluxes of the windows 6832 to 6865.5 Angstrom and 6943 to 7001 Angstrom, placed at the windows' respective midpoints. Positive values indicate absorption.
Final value 0.76 Angstrom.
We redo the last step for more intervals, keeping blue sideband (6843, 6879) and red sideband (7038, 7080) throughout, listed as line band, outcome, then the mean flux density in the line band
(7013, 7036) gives 0.53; 13.5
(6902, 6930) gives -0.39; 13.7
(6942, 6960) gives -0.40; 13.9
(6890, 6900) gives -0.03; 13.5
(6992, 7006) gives -0.16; 13.9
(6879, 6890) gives -0.24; 13.7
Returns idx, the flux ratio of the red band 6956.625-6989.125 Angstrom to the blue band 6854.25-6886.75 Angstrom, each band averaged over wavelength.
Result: 1.06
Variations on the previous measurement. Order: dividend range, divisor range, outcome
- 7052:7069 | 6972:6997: 0.99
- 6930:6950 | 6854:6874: 1.04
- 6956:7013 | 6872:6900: 1.03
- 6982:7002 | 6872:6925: 1.03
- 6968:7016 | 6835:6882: 1.02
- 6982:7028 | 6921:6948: 1.01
